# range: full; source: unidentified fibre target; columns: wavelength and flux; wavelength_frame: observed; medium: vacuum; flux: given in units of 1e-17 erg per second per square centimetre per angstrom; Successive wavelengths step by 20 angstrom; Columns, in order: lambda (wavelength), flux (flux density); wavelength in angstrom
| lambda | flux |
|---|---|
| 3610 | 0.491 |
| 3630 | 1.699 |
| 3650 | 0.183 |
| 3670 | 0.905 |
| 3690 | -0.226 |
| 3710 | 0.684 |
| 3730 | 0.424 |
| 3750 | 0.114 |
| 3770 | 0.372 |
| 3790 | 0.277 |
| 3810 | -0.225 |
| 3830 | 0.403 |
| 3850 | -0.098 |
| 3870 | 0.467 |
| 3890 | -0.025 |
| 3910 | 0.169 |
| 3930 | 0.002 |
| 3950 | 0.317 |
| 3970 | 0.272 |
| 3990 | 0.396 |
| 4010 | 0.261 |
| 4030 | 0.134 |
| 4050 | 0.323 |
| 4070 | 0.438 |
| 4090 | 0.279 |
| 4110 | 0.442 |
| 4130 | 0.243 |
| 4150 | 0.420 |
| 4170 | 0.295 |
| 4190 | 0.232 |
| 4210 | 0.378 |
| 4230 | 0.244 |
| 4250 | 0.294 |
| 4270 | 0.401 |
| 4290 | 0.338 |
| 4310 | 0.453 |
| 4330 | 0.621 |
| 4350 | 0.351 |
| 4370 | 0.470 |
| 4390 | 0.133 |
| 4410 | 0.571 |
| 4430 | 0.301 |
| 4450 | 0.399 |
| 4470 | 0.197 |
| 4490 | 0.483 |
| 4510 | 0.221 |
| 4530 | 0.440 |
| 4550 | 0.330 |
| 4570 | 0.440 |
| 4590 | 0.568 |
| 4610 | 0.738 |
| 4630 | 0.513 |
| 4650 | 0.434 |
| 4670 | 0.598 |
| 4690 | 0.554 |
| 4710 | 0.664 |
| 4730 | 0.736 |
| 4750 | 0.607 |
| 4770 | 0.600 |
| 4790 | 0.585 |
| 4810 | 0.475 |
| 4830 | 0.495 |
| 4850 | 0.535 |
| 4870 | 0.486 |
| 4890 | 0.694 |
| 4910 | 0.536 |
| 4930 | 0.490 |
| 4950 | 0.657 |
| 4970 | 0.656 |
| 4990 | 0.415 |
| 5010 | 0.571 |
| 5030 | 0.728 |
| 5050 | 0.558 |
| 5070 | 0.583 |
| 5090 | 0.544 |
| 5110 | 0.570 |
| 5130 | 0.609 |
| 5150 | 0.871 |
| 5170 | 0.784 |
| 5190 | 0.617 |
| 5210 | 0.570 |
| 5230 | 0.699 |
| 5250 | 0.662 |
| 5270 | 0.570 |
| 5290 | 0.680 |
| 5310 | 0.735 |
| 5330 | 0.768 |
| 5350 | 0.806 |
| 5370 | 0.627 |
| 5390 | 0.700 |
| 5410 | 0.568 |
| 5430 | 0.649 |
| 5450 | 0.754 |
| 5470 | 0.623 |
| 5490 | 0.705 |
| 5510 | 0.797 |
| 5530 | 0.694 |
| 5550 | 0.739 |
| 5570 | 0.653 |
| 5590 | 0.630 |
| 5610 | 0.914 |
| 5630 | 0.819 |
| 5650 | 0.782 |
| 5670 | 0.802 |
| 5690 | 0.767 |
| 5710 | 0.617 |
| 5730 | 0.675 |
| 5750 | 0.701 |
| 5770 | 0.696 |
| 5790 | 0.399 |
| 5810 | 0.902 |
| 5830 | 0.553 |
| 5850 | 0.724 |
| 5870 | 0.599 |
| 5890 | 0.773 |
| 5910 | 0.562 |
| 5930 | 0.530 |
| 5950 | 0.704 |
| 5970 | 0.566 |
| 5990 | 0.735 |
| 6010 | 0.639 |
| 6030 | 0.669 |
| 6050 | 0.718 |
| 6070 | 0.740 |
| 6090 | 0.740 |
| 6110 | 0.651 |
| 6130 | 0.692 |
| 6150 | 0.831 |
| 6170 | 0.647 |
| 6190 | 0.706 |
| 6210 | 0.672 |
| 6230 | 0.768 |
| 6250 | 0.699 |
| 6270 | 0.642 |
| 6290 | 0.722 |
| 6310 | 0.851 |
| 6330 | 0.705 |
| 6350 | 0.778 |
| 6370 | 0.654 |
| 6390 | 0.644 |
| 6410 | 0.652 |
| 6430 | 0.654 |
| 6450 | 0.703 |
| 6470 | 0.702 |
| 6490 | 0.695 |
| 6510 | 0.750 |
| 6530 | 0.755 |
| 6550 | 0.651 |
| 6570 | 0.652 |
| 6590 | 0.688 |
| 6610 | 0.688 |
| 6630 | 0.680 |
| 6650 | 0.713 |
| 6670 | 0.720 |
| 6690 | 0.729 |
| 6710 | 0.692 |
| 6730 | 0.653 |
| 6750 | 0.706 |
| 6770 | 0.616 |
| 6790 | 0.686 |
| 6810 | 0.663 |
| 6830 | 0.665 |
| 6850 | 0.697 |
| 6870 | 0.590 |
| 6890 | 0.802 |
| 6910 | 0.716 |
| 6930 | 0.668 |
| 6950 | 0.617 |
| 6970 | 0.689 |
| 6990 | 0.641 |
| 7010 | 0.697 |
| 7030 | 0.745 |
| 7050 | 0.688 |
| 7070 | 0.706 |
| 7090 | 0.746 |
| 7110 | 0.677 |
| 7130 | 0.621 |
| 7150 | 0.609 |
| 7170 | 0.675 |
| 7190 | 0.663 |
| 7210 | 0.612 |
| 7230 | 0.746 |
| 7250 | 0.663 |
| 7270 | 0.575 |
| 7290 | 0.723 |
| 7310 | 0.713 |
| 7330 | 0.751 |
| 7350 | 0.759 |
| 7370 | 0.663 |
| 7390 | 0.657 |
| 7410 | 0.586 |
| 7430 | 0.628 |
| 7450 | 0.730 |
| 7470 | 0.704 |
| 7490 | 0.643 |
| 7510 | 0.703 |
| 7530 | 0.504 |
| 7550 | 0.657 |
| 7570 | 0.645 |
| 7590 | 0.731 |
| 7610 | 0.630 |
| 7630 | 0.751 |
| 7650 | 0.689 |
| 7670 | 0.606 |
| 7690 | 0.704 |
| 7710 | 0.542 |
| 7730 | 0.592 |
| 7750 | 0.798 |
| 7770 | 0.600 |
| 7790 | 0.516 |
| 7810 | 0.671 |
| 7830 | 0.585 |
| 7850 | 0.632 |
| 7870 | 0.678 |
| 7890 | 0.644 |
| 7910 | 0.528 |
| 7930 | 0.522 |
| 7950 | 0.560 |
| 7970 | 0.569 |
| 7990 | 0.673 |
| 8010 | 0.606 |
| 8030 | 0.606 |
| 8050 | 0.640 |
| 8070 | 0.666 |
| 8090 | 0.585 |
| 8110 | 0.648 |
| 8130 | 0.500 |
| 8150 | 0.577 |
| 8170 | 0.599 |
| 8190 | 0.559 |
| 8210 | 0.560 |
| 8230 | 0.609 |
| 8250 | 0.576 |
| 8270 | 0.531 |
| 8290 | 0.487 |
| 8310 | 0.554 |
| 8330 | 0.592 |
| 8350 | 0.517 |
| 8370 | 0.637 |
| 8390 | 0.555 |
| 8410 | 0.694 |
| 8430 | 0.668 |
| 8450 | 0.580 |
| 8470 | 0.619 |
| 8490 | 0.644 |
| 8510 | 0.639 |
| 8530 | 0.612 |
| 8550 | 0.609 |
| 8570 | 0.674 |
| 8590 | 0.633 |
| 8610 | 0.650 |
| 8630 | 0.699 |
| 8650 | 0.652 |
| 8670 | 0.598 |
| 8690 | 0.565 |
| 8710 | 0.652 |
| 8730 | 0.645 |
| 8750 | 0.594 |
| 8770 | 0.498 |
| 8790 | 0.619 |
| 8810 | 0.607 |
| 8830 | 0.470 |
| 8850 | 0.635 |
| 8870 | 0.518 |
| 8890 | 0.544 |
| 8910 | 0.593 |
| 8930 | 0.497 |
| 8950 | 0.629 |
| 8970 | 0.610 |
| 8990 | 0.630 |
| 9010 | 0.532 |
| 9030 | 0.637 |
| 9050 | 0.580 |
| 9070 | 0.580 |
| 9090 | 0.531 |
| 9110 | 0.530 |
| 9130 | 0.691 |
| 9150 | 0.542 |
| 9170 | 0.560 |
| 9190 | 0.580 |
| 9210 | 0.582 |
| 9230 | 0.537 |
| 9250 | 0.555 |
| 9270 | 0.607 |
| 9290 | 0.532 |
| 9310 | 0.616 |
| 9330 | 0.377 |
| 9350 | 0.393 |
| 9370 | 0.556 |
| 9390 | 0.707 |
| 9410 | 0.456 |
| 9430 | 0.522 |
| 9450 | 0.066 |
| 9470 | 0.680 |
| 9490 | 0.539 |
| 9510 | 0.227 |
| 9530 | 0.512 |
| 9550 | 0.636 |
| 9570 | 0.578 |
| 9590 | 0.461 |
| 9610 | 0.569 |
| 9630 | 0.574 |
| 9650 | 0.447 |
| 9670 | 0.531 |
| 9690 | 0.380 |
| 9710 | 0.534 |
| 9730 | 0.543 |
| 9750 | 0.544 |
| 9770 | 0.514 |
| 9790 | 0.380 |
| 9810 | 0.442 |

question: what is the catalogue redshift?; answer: 0.15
